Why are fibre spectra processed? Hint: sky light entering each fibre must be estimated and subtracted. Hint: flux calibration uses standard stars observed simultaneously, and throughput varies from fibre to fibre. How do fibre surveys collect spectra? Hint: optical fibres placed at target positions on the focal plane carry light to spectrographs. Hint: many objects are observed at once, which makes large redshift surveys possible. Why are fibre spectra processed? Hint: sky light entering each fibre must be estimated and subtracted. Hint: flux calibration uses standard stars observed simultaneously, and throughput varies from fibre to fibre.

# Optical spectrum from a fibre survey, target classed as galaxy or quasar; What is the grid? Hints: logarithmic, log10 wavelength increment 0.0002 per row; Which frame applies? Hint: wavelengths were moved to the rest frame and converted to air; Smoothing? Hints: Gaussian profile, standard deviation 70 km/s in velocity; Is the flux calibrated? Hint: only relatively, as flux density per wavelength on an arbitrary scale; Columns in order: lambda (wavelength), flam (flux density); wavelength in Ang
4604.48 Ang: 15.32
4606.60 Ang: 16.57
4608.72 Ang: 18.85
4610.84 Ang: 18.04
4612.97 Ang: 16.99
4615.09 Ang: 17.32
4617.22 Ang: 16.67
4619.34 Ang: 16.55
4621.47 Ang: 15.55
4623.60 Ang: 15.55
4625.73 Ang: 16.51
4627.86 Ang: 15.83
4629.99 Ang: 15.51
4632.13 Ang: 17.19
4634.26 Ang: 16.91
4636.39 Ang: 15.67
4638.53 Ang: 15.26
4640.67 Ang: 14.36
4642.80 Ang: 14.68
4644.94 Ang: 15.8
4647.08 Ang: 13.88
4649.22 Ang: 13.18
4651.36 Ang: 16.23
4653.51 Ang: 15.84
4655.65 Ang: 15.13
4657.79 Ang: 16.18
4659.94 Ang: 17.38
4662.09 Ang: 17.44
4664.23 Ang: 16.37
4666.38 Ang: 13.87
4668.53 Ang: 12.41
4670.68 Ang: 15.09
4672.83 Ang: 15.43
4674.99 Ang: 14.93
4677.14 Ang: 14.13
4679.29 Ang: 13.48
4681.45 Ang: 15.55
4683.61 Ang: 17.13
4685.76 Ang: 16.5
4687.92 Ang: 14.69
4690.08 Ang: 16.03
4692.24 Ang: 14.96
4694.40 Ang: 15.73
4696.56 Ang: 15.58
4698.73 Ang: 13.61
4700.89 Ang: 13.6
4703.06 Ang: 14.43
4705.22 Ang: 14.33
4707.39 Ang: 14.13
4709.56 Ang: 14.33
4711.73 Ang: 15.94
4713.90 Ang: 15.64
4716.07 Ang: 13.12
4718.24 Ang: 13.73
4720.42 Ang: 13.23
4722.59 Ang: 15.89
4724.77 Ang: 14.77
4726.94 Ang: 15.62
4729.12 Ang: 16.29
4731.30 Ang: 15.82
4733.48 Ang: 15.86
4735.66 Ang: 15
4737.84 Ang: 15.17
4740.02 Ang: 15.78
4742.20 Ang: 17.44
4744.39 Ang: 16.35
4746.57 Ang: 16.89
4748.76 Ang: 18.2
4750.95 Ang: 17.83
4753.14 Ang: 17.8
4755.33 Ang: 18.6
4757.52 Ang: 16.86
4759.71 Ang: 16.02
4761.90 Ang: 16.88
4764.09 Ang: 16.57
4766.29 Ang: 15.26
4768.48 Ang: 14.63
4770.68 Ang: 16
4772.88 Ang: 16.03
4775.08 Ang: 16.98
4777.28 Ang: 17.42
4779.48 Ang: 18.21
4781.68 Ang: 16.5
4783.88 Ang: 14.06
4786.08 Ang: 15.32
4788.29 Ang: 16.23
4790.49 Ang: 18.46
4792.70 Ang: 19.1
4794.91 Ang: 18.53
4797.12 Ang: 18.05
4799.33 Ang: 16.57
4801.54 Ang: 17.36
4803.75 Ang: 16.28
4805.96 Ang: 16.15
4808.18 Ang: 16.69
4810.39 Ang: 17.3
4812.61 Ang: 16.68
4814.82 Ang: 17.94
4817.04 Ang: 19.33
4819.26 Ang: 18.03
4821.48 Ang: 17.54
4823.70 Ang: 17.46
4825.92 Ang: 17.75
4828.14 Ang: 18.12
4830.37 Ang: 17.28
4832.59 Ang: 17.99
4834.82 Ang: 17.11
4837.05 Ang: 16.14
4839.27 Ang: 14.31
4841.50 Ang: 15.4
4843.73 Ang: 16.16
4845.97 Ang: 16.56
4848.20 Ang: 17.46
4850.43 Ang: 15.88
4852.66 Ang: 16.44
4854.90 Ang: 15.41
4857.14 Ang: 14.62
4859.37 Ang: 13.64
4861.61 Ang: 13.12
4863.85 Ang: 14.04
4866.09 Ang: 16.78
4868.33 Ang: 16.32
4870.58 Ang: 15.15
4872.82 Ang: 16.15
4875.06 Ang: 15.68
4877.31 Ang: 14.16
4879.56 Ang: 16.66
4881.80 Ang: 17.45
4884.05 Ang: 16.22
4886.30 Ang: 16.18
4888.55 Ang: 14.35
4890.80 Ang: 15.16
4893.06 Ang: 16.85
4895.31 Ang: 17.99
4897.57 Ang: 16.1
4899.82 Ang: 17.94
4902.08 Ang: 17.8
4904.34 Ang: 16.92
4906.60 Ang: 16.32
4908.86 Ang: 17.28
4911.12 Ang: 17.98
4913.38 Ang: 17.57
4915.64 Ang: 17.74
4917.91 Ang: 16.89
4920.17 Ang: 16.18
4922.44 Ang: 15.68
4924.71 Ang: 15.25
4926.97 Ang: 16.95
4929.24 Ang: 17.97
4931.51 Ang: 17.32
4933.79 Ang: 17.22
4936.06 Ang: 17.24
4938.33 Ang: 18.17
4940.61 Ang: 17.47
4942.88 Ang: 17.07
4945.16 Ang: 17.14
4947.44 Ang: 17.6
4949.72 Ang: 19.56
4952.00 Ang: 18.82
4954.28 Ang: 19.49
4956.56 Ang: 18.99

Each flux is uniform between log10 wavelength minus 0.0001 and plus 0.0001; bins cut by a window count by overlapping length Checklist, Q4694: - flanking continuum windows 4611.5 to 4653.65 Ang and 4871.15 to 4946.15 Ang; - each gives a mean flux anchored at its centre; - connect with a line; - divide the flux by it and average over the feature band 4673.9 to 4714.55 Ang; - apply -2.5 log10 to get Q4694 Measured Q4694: 0.072 mag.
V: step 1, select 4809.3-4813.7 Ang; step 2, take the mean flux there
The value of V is 17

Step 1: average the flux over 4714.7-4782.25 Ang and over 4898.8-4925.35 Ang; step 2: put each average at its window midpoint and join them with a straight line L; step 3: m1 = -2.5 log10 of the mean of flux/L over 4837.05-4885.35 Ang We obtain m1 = 0.07 mag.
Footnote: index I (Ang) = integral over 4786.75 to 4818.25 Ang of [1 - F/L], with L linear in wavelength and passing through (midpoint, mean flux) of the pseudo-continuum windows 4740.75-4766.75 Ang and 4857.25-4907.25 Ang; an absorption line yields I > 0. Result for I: -1.52 Ang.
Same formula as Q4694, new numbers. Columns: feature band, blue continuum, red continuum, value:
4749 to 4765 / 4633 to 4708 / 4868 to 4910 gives -0.11 mag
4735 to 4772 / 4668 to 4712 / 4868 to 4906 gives -0.08 mag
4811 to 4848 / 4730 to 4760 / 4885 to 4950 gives -0.02 mag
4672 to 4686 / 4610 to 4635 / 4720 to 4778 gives 0.08 mag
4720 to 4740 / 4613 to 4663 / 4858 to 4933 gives 0.04 mag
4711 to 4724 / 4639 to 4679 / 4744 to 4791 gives 0.10 mag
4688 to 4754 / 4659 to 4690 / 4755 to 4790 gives 0.03 mag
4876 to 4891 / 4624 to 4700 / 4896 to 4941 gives 0.07 mag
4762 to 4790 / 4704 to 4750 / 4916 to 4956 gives -0.02 mag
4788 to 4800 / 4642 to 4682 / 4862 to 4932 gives -0.14 mag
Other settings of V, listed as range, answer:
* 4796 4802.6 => 17.3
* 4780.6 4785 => 15.3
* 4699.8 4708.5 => 14.1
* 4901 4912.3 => 17.3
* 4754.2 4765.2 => 17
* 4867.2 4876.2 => 15.8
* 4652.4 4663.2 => 16.4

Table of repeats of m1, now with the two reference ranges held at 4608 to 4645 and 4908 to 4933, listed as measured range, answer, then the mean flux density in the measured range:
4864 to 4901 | 0.049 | 16.1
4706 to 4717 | 0.129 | 14.6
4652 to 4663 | 0.000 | 16.4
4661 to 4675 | 0.089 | 15.1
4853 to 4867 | 0.150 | 14.7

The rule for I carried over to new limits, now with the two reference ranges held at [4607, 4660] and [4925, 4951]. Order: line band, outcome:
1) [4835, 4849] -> 0.8 Ang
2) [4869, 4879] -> 1.1 Ang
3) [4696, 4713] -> 2.0 Ang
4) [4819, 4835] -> -0.6 Ang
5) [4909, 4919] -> -0.1 Ang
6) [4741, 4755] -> -0.7 Ang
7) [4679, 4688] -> 0.3 Ang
